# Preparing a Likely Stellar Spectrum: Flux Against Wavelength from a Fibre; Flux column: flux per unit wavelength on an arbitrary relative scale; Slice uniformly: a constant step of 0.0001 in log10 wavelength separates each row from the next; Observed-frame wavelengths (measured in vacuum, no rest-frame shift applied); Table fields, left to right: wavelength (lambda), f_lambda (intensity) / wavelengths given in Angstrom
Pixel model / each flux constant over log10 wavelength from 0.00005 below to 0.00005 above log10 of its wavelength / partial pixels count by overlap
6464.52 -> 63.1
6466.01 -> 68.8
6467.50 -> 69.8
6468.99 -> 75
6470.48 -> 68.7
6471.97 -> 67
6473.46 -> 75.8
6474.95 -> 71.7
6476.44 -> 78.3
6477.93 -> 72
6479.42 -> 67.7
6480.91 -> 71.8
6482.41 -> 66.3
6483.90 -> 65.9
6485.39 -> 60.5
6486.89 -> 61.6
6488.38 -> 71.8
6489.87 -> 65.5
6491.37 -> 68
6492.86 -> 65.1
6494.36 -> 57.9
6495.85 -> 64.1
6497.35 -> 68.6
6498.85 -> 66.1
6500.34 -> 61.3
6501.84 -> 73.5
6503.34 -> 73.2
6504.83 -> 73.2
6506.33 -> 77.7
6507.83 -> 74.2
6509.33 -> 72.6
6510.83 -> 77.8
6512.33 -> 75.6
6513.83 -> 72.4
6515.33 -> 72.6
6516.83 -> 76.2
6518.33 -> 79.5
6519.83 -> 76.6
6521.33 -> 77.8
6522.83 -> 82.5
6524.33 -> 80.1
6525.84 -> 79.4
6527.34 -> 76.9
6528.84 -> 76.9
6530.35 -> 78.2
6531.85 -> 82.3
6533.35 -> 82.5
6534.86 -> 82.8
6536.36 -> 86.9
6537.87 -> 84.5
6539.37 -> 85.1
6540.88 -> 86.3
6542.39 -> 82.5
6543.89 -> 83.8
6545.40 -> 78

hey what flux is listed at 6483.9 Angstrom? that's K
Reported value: 65.9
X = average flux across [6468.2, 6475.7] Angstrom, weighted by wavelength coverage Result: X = 71.6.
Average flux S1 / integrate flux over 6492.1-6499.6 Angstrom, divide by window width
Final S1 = 64.4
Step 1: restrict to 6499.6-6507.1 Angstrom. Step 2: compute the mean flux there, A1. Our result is 71.8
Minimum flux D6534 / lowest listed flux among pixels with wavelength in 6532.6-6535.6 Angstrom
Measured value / 82.5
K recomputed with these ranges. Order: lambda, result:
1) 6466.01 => 68.8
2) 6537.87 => 84.5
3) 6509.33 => 72.6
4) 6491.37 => 68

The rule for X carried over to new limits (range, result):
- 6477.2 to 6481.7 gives 70.4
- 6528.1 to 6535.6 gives 80.5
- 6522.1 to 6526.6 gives 80.6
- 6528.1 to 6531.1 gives 77.4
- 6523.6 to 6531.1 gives 78.2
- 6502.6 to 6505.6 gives 73.4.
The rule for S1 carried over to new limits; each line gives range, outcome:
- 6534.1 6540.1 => 84.8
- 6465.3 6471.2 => 70.6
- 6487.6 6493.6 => 67.6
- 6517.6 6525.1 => 79.3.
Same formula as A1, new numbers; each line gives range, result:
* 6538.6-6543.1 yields 84.6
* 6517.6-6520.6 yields 78.1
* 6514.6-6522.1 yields 76.6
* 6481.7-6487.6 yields 63.6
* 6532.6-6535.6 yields 82.6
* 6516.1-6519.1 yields 77.9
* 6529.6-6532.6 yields 80.4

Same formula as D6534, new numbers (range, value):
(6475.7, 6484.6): 65.9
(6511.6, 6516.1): 72.4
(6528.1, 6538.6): 76.9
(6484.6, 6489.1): 60.5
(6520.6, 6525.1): 77.8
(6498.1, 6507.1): 61.3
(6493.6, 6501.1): 57.9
